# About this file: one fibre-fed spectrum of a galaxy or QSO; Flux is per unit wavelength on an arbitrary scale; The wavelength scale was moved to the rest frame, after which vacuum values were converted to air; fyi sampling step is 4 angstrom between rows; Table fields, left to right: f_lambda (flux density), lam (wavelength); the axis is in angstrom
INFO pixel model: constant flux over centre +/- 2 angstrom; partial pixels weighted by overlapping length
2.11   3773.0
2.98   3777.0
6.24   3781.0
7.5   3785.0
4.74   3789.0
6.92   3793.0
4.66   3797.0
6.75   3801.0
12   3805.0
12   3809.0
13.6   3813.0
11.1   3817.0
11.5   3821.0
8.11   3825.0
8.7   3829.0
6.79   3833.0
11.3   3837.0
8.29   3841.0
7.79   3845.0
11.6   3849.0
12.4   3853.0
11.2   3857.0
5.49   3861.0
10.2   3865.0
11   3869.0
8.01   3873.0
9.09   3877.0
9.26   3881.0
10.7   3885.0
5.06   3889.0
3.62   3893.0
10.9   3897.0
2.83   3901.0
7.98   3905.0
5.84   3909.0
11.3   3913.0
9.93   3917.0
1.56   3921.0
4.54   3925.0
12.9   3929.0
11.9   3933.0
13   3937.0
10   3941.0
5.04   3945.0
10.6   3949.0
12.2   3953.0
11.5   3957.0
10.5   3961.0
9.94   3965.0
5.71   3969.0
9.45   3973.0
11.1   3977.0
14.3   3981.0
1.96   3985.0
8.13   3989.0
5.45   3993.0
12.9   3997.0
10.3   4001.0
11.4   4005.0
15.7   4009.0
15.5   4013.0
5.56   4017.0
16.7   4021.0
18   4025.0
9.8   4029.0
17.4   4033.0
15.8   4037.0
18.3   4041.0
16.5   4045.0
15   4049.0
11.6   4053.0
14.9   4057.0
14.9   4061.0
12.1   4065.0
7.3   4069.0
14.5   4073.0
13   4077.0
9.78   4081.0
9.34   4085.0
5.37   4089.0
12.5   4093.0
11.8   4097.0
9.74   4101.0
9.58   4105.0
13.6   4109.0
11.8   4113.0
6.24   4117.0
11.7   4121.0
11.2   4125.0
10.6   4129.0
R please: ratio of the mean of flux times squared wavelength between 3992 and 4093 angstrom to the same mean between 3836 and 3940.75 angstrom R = 1.6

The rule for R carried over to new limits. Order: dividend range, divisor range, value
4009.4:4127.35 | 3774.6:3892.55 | 1.60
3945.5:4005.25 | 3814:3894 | 1.10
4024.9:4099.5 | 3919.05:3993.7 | 1.51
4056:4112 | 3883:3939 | 1.53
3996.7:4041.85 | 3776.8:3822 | 1.83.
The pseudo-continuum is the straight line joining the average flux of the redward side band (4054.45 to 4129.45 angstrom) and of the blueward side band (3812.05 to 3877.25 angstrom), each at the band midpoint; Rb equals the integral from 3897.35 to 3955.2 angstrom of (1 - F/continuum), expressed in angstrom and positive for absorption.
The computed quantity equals 8.9 angstrom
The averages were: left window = 9.73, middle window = 8.62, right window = 11.1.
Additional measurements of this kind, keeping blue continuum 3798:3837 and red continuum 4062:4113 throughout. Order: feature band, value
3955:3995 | 6.4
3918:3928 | 5.4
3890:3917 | 8.0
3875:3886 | 0.6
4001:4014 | -3.6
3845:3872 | 0.2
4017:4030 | -3.9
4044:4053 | -3.4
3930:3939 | -1.9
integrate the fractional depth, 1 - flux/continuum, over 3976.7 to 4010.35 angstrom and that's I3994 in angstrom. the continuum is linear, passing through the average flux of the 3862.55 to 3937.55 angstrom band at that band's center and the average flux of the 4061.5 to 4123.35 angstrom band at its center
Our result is -1.8 angstrom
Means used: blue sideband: 8.29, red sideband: 10.7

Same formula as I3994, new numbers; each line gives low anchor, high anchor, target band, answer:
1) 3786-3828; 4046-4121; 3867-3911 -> 9.4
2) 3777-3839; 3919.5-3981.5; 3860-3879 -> 0.2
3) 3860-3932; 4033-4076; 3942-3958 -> 0.5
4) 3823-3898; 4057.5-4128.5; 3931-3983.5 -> -3.1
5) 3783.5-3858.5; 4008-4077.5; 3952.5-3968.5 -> 2.4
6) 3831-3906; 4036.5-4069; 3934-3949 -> 1.6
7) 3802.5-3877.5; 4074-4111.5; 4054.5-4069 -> -3.3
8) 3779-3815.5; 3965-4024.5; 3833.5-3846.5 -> -0.2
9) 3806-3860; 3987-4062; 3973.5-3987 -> 3.7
